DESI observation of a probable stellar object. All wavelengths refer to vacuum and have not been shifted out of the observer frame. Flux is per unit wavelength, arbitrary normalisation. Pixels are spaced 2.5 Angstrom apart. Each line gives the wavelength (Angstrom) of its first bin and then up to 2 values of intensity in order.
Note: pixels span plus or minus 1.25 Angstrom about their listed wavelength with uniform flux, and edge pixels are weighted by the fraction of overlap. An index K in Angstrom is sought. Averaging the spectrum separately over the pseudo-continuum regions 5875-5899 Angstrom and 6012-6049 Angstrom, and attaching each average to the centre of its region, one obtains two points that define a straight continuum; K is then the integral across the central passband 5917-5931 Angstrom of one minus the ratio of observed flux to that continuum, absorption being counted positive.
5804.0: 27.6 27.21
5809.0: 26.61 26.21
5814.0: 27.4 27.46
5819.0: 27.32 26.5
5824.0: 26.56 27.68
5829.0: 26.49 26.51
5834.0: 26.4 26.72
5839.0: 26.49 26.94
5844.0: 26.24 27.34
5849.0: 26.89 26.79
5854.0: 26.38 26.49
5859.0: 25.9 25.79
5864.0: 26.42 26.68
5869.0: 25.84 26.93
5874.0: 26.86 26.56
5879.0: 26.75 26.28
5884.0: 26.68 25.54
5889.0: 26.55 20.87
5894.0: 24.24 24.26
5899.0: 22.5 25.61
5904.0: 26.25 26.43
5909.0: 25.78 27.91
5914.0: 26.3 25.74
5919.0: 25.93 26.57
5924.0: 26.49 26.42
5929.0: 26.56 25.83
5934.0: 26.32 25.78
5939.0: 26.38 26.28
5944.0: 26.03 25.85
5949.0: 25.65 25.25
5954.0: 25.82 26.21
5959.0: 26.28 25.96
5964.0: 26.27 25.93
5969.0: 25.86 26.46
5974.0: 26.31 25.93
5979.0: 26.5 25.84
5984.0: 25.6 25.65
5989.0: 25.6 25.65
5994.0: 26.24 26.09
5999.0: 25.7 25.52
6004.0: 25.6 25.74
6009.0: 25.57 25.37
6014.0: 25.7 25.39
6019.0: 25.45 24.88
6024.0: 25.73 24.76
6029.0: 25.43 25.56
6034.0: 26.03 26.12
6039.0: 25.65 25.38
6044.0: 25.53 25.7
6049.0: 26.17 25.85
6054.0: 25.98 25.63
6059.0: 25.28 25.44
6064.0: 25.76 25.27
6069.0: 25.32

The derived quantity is -0.6 Angstrom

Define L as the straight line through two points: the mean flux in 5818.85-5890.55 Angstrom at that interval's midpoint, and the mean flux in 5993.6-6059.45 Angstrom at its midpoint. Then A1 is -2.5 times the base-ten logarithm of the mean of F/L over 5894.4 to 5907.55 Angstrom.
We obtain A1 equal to 0.057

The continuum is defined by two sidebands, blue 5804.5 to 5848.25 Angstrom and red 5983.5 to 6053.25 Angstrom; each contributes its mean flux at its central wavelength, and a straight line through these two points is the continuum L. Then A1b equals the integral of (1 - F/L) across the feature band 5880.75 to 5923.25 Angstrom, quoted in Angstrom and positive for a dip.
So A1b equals 1.4 Angstrom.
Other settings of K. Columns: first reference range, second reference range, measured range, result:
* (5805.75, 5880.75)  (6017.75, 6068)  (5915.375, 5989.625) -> 0.1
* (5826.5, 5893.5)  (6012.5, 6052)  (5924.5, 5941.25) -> -0.2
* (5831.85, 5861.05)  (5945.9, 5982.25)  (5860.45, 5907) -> 1.4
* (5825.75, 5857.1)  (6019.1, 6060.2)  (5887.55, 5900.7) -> 1.3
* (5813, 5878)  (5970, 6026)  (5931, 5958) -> 0.1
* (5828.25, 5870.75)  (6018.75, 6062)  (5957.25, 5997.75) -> -0.2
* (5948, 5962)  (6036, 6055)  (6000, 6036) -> 0.4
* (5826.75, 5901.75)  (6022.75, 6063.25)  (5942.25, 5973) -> -0.2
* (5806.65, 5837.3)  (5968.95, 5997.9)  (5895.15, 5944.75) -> 0.7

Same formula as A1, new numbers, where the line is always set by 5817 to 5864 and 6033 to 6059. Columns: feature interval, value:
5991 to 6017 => 0.011 mag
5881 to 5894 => 0.060 mag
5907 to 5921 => -0.001 mag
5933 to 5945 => 0.003 mag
